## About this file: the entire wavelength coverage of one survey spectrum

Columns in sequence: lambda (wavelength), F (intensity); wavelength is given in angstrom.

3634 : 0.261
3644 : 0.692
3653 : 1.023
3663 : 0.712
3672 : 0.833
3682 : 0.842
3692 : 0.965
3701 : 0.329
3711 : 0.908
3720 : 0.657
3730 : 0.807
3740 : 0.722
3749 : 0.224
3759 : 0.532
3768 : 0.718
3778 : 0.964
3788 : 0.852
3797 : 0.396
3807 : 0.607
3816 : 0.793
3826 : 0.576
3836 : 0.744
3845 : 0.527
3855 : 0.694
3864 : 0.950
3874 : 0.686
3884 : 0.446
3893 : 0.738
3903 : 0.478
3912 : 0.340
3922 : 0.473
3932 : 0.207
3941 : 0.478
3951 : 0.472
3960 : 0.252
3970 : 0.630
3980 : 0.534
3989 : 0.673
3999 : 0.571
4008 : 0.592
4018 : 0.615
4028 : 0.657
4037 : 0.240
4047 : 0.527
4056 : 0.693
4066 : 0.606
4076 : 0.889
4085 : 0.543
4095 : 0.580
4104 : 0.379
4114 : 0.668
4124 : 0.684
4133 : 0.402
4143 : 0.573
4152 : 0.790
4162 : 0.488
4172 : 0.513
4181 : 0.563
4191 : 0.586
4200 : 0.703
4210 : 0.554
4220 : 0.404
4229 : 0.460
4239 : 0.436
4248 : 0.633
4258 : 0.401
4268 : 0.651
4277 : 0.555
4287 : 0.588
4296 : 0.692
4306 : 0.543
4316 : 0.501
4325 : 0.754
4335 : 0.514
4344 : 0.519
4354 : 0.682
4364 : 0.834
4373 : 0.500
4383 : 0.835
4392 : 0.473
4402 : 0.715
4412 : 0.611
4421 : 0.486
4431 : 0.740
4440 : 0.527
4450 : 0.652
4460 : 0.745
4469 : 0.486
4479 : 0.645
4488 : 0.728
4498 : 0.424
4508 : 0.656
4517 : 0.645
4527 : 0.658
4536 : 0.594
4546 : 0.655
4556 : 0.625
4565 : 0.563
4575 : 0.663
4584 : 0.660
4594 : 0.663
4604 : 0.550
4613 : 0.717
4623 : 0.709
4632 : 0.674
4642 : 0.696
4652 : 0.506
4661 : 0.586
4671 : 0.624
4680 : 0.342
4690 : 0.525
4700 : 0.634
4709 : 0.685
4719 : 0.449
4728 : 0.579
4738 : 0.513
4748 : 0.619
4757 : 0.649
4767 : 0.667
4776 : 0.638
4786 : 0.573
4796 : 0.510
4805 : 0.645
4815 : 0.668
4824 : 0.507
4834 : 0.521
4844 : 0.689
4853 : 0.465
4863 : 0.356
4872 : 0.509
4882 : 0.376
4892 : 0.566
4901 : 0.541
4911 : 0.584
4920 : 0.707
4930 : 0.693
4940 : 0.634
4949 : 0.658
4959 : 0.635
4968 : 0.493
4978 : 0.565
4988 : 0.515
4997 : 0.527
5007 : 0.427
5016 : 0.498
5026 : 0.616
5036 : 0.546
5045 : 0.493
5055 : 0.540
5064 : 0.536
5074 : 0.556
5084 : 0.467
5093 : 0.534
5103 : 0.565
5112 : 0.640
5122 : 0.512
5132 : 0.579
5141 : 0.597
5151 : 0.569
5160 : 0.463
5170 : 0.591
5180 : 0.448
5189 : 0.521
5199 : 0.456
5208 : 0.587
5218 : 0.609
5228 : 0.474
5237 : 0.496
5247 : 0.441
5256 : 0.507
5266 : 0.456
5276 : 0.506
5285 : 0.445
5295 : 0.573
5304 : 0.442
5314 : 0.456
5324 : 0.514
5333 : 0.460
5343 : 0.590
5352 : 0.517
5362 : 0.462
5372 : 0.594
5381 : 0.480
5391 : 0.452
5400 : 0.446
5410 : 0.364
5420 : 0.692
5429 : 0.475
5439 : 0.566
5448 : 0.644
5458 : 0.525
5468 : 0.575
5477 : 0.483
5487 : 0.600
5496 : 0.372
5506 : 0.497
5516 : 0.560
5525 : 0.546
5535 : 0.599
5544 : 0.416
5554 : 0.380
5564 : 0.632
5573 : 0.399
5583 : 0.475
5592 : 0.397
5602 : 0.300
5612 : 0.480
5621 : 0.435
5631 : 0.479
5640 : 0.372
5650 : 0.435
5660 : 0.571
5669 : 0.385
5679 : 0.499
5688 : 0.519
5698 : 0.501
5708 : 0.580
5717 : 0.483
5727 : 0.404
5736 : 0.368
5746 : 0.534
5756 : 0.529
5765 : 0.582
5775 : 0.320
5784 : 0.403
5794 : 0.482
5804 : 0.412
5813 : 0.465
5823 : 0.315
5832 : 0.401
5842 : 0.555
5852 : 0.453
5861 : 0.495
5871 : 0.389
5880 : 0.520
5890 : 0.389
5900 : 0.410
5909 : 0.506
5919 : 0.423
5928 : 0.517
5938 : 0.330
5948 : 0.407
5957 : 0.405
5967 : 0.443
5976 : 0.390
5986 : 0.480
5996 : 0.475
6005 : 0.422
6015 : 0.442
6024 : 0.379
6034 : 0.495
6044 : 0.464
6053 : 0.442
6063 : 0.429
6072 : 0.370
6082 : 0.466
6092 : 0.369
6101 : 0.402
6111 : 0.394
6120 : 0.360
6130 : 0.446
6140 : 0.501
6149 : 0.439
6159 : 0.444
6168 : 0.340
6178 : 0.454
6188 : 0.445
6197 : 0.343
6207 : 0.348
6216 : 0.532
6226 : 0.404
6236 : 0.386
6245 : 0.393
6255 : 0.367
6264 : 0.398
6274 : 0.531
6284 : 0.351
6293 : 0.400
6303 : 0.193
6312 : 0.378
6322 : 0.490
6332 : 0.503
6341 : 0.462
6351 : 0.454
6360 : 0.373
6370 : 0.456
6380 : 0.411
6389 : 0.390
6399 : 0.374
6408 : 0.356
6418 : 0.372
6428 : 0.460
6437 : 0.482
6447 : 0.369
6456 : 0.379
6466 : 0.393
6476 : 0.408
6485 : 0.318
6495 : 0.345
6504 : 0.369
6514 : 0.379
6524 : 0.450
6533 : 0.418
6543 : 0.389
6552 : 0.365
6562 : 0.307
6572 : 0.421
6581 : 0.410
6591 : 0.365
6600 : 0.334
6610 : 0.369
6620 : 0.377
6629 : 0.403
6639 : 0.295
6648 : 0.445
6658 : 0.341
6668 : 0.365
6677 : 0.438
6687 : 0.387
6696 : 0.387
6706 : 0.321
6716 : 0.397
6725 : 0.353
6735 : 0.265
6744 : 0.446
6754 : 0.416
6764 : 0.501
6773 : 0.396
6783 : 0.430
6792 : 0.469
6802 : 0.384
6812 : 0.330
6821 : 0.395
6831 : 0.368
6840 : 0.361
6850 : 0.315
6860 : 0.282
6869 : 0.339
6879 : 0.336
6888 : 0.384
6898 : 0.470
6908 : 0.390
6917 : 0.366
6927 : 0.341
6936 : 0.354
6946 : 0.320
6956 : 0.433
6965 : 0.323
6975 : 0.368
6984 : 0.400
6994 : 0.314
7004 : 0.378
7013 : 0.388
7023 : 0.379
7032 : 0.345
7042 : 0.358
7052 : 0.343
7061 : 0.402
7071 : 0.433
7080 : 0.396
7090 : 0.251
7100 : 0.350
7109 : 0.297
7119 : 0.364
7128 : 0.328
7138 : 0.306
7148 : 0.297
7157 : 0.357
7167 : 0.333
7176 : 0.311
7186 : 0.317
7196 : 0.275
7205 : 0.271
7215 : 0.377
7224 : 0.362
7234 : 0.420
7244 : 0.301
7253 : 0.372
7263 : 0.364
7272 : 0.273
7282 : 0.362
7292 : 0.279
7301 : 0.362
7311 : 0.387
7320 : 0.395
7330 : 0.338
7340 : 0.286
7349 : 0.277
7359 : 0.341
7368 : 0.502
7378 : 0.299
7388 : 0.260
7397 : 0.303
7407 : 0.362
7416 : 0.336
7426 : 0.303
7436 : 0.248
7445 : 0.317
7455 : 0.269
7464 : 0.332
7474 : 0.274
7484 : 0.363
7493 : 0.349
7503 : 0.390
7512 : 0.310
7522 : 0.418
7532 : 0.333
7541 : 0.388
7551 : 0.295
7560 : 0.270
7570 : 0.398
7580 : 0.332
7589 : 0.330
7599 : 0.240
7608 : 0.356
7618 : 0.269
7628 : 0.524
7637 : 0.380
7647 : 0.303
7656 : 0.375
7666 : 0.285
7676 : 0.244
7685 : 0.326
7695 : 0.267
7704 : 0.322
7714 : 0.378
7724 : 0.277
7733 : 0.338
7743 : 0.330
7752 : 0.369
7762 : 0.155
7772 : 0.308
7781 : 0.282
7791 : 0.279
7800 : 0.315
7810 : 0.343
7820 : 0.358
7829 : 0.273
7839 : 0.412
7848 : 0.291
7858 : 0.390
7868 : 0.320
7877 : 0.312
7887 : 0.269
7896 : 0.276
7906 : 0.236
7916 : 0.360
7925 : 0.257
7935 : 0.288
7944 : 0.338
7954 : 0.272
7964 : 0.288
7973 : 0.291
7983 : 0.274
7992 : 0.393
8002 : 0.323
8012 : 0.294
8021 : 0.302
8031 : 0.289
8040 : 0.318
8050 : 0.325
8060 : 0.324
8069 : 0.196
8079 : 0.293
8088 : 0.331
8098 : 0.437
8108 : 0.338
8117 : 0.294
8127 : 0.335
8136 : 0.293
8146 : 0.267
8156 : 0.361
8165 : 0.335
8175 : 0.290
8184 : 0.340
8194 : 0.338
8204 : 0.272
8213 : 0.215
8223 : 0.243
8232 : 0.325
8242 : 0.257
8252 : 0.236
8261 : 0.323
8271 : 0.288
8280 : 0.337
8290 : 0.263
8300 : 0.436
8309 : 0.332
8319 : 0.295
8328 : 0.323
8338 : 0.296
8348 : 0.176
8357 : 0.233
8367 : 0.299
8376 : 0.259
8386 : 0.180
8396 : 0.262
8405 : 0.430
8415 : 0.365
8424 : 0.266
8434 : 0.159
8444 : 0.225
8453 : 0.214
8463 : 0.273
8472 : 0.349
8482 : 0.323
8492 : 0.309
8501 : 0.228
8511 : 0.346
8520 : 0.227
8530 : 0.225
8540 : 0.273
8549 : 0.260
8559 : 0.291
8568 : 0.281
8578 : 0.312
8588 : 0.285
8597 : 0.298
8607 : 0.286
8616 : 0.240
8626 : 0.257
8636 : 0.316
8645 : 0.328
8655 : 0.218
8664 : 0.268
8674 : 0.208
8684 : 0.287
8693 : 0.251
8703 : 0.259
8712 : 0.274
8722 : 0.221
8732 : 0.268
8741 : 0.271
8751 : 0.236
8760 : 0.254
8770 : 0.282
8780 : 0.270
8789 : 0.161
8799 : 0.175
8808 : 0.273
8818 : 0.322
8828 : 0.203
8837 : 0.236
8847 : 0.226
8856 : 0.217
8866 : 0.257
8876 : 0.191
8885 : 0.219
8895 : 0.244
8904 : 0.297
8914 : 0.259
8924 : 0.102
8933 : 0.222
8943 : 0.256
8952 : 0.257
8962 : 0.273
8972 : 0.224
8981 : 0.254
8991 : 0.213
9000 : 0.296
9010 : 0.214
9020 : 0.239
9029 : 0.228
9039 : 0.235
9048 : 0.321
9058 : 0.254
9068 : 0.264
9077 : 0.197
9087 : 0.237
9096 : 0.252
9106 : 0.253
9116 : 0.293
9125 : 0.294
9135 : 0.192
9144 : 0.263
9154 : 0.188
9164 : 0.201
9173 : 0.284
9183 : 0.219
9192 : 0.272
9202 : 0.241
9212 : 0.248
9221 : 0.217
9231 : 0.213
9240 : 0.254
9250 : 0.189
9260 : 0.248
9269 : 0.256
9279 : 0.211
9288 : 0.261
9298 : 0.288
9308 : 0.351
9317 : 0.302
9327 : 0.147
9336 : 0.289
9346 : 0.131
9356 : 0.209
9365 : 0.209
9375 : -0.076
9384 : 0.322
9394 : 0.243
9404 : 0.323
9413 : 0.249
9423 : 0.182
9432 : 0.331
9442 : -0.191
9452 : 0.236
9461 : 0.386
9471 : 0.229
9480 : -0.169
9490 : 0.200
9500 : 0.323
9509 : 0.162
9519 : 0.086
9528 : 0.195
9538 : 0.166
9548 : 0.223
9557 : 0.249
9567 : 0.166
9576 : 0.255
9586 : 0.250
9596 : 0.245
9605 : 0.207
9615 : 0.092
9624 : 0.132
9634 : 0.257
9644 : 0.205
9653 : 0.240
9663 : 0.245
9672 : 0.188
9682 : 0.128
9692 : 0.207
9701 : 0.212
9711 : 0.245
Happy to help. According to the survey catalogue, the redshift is 0.672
